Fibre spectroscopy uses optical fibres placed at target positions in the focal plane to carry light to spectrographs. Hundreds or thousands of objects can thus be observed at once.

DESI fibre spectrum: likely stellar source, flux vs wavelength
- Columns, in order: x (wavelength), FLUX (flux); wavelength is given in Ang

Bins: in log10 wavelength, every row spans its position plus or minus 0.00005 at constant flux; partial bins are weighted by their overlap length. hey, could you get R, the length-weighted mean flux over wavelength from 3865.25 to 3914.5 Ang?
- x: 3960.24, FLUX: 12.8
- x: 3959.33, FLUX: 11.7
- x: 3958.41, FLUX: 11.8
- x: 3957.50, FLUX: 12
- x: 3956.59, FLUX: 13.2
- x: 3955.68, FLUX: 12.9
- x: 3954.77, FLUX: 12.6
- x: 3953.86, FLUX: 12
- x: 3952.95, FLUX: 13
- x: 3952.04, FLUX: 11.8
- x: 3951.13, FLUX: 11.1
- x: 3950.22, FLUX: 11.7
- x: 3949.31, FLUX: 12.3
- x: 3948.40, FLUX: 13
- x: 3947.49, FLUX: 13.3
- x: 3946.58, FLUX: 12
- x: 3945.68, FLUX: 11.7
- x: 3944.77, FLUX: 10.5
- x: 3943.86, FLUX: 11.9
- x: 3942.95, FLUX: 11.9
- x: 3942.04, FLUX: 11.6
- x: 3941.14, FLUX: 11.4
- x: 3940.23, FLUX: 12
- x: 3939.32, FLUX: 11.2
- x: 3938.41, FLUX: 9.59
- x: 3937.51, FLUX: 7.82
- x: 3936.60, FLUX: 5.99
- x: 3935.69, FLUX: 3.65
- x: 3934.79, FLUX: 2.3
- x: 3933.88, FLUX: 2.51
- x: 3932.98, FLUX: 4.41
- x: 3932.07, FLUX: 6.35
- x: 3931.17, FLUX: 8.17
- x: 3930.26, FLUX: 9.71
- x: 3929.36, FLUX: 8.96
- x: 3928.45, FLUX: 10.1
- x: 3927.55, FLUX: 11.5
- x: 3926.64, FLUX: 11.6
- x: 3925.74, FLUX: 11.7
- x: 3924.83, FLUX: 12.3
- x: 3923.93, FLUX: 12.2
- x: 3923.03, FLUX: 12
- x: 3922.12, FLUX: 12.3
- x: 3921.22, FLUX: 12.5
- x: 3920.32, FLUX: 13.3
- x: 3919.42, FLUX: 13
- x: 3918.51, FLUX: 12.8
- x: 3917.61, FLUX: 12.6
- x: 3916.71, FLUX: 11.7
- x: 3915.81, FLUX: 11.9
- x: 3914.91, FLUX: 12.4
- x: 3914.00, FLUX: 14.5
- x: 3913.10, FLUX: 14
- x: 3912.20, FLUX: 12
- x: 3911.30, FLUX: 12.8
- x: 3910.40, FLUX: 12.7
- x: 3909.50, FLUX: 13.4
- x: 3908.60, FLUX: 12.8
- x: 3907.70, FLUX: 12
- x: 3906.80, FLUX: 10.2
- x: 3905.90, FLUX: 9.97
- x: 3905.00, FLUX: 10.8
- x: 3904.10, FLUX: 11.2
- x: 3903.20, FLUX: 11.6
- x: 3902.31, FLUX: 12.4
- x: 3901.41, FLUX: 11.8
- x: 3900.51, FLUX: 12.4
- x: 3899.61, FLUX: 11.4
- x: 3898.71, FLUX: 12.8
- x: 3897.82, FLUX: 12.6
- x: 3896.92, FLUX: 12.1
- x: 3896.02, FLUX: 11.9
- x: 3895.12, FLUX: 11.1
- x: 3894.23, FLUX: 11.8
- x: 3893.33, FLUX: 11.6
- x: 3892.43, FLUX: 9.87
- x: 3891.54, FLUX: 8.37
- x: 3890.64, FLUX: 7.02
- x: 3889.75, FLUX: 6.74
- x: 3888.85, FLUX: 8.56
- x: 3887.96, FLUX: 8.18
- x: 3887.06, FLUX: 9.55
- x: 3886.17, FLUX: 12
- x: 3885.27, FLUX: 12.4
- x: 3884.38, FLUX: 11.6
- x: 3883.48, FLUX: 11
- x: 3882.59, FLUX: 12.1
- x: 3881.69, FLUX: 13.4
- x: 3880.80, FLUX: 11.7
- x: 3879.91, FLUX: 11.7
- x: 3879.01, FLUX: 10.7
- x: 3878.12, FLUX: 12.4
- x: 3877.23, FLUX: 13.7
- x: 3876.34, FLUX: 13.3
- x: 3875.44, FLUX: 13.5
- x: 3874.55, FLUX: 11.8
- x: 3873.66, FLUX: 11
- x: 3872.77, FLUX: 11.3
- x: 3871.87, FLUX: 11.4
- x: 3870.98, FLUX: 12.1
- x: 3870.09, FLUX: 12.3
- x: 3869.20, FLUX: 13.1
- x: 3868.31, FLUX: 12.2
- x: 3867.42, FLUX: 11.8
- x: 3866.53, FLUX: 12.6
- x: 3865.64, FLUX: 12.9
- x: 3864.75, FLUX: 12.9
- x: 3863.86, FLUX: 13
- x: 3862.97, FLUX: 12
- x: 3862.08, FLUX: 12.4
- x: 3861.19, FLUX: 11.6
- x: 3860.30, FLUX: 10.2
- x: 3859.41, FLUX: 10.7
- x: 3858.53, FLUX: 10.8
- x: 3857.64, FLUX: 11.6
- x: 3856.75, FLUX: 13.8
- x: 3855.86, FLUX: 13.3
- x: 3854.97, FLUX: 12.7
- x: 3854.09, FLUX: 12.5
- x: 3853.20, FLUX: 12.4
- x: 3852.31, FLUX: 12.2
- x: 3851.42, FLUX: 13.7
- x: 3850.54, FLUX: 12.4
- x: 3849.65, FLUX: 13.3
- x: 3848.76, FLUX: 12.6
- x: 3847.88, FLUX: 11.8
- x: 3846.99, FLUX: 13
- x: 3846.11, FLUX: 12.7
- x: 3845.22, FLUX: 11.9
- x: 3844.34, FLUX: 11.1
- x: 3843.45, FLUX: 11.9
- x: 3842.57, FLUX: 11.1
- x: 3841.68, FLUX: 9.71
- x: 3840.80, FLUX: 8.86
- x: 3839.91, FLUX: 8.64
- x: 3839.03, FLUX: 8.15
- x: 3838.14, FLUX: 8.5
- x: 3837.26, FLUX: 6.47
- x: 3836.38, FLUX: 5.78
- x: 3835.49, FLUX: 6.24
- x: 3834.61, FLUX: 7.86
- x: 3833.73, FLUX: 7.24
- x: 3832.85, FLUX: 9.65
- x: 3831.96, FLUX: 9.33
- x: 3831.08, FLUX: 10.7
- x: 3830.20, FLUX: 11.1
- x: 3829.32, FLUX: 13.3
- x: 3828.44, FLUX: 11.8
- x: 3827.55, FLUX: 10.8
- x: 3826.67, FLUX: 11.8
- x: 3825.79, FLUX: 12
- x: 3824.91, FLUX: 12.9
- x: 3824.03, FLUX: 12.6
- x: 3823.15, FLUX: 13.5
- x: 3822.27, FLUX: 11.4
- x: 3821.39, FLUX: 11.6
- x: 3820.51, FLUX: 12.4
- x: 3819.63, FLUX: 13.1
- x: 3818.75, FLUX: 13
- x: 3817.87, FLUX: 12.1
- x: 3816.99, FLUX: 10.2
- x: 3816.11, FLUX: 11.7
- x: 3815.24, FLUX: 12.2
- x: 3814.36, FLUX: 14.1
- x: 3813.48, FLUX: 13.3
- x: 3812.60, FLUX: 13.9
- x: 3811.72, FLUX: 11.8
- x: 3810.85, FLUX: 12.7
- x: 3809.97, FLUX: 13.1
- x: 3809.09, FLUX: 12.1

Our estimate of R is 11.6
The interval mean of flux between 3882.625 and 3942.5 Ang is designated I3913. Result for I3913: 10.7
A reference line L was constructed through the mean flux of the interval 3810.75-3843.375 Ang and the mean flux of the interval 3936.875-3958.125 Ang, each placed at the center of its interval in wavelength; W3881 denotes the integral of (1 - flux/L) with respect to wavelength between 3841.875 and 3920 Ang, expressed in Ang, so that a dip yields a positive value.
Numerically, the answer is -4.4 Ang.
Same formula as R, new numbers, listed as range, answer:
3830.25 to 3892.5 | 11.1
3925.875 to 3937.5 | 7.25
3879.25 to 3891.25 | 10.4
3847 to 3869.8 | 12.4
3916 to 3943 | 9.89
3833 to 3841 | 7.57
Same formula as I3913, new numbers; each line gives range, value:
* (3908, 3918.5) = 12.8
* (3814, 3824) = 12.3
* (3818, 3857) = 11.1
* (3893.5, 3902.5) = 12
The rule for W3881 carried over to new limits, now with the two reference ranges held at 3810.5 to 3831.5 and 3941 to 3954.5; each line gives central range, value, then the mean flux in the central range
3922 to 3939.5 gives 5.0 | 8.61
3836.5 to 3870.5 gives 1.6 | 11.6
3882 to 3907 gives 2.6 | 10.8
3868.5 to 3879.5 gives -0.1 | 12.2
